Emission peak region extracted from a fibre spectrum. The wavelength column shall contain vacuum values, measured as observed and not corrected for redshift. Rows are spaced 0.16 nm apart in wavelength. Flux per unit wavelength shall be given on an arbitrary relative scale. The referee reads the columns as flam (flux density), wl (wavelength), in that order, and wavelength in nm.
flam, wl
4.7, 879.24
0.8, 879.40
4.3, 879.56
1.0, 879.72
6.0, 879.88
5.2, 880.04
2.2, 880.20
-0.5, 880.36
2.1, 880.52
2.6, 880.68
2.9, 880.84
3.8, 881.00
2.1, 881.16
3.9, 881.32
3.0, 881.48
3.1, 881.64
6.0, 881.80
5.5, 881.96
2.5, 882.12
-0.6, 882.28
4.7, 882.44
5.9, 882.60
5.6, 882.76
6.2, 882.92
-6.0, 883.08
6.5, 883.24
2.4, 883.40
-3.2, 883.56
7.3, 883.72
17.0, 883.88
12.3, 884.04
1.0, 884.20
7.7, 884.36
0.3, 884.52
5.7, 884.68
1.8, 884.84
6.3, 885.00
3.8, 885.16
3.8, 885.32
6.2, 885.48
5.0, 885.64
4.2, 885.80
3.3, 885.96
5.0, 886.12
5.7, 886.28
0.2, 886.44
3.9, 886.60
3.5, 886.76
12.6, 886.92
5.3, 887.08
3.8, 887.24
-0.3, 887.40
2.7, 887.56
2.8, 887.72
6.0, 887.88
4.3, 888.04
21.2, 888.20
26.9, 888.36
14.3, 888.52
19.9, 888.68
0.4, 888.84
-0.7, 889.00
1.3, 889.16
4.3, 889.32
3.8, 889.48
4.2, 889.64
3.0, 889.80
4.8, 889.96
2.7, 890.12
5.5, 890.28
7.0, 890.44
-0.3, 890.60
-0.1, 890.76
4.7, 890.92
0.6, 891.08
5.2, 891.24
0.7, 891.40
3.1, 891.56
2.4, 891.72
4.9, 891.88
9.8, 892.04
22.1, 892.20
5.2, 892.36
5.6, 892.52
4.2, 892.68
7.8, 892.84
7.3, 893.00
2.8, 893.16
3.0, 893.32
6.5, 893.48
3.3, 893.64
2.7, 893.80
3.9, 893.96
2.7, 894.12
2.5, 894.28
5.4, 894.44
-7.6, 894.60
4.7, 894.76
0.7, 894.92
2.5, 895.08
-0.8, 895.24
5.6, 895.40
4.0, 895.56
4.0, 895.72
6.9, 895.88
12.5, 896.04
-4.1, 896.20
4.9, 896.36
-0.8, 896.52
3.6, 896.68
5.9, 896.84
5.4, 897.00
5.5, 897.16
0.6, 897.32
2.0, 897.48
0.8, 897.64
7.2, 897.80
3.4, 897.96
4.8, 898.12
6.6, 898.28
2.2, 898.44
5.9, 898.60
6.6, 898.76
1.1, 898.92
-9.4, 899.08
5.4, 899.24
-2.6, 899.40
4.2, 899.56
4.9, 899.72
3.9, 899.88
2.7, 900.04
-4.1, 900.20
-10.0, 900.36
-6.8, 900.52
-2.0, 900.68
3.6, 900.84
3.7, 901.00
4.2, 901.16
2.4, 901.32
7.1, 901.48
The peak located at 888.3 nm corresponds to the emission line H-gamma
